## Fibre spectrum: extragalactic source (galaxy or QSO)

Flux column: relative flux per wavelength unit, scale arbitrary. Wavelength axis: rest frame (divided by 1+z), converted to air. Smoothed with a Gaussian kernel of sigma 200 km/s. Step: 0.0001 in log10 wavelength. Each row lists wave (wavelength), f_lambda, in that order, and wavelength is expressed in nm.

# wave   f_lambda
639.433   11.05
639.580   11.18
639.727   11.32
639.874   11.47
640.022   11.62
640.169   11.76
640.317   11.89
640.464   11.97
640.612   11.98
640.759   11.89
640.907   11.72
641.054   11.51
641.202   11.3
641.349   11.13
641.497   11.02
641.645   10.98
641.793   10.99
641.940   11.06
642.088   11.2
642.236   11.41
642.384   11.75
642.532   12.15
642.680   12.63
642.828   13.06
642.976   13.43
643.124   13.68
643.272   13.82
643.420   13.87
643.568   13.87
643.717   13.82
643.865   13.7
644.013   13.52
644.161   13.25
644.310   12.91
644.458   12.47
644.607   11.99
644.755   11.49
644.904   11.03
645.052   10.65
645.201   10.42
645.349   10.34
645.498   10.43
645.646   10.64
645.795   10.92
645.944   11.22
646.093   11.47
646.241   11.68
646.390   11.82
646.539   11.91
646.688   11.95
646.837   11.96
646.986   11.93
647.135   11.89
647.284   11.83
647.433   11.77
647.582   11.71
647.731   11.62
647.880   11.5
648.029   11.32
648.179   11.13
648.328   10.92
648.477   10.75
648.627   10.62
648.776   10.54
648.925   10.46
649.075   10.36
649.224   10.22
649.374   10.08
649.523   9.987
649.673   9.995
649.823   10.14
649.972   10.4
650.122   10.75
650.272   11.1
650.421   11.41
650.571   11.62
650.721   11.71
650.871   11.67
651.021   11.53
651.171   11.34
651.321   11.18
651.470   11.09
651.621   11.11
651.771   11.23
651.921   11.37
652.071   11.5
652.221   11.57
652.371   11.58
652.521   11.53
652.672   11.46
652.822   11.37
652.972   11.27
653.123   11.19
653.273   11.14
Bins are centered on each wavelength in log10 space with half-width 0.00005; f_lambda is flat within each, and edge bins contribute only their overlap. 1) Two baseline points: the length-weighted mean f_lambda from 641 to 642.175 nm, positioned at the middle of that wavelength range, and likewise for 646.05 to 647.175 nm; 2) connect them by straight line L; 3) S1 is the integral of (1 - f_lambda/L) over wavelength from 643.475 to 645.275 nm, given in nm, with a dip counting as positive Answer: -0.14 nm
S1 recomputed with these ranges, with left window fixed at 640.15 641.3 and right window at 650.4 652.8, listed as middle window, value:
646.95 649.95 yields 0.16 nm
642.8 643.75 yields -0.16 nm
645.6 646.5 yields 0.02 nm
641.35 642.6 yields 0.04 nm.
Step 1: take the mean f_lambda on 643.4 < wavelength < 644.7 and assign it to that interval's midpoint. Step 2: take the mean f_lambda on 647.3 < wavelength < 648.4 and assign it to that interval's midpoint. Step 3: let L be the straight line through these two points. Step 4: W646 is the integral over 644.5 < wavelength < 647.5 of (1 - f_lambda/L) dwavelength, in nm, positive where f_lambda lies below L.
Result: 0.221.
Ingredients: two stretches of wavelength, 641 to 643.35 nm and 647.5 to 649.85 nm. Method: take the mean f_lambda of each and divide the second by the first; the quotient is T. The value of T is 0.90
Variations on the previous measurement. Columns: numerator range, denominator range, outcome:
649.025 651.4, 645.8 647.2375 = 0.93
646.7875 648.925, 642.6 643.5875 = 0.84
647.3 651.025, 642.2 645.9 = 0.89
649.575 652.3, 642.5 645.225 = 0.87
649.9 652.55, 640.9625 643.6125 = 0.93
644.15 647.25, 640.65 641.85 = 1.01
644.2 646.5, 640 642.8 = 0.98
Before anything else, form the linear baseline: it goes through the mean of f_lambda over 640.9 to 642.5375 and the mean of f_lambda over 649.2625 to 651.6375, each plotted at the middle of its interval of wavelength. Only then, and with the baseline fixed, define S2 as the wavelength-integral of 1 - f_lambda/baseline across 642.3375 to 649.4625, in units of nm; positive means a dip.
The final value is -0.43 nm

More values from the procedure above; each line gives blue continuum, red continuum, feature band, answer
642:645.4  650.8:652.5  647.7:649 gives 0.10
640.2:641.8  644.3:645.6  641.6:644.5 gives -0.34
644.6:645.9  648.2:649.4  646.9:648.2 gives -0.12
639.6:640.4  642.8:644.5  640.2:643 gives 0.16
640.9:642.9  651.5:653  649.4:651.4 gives 0.08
